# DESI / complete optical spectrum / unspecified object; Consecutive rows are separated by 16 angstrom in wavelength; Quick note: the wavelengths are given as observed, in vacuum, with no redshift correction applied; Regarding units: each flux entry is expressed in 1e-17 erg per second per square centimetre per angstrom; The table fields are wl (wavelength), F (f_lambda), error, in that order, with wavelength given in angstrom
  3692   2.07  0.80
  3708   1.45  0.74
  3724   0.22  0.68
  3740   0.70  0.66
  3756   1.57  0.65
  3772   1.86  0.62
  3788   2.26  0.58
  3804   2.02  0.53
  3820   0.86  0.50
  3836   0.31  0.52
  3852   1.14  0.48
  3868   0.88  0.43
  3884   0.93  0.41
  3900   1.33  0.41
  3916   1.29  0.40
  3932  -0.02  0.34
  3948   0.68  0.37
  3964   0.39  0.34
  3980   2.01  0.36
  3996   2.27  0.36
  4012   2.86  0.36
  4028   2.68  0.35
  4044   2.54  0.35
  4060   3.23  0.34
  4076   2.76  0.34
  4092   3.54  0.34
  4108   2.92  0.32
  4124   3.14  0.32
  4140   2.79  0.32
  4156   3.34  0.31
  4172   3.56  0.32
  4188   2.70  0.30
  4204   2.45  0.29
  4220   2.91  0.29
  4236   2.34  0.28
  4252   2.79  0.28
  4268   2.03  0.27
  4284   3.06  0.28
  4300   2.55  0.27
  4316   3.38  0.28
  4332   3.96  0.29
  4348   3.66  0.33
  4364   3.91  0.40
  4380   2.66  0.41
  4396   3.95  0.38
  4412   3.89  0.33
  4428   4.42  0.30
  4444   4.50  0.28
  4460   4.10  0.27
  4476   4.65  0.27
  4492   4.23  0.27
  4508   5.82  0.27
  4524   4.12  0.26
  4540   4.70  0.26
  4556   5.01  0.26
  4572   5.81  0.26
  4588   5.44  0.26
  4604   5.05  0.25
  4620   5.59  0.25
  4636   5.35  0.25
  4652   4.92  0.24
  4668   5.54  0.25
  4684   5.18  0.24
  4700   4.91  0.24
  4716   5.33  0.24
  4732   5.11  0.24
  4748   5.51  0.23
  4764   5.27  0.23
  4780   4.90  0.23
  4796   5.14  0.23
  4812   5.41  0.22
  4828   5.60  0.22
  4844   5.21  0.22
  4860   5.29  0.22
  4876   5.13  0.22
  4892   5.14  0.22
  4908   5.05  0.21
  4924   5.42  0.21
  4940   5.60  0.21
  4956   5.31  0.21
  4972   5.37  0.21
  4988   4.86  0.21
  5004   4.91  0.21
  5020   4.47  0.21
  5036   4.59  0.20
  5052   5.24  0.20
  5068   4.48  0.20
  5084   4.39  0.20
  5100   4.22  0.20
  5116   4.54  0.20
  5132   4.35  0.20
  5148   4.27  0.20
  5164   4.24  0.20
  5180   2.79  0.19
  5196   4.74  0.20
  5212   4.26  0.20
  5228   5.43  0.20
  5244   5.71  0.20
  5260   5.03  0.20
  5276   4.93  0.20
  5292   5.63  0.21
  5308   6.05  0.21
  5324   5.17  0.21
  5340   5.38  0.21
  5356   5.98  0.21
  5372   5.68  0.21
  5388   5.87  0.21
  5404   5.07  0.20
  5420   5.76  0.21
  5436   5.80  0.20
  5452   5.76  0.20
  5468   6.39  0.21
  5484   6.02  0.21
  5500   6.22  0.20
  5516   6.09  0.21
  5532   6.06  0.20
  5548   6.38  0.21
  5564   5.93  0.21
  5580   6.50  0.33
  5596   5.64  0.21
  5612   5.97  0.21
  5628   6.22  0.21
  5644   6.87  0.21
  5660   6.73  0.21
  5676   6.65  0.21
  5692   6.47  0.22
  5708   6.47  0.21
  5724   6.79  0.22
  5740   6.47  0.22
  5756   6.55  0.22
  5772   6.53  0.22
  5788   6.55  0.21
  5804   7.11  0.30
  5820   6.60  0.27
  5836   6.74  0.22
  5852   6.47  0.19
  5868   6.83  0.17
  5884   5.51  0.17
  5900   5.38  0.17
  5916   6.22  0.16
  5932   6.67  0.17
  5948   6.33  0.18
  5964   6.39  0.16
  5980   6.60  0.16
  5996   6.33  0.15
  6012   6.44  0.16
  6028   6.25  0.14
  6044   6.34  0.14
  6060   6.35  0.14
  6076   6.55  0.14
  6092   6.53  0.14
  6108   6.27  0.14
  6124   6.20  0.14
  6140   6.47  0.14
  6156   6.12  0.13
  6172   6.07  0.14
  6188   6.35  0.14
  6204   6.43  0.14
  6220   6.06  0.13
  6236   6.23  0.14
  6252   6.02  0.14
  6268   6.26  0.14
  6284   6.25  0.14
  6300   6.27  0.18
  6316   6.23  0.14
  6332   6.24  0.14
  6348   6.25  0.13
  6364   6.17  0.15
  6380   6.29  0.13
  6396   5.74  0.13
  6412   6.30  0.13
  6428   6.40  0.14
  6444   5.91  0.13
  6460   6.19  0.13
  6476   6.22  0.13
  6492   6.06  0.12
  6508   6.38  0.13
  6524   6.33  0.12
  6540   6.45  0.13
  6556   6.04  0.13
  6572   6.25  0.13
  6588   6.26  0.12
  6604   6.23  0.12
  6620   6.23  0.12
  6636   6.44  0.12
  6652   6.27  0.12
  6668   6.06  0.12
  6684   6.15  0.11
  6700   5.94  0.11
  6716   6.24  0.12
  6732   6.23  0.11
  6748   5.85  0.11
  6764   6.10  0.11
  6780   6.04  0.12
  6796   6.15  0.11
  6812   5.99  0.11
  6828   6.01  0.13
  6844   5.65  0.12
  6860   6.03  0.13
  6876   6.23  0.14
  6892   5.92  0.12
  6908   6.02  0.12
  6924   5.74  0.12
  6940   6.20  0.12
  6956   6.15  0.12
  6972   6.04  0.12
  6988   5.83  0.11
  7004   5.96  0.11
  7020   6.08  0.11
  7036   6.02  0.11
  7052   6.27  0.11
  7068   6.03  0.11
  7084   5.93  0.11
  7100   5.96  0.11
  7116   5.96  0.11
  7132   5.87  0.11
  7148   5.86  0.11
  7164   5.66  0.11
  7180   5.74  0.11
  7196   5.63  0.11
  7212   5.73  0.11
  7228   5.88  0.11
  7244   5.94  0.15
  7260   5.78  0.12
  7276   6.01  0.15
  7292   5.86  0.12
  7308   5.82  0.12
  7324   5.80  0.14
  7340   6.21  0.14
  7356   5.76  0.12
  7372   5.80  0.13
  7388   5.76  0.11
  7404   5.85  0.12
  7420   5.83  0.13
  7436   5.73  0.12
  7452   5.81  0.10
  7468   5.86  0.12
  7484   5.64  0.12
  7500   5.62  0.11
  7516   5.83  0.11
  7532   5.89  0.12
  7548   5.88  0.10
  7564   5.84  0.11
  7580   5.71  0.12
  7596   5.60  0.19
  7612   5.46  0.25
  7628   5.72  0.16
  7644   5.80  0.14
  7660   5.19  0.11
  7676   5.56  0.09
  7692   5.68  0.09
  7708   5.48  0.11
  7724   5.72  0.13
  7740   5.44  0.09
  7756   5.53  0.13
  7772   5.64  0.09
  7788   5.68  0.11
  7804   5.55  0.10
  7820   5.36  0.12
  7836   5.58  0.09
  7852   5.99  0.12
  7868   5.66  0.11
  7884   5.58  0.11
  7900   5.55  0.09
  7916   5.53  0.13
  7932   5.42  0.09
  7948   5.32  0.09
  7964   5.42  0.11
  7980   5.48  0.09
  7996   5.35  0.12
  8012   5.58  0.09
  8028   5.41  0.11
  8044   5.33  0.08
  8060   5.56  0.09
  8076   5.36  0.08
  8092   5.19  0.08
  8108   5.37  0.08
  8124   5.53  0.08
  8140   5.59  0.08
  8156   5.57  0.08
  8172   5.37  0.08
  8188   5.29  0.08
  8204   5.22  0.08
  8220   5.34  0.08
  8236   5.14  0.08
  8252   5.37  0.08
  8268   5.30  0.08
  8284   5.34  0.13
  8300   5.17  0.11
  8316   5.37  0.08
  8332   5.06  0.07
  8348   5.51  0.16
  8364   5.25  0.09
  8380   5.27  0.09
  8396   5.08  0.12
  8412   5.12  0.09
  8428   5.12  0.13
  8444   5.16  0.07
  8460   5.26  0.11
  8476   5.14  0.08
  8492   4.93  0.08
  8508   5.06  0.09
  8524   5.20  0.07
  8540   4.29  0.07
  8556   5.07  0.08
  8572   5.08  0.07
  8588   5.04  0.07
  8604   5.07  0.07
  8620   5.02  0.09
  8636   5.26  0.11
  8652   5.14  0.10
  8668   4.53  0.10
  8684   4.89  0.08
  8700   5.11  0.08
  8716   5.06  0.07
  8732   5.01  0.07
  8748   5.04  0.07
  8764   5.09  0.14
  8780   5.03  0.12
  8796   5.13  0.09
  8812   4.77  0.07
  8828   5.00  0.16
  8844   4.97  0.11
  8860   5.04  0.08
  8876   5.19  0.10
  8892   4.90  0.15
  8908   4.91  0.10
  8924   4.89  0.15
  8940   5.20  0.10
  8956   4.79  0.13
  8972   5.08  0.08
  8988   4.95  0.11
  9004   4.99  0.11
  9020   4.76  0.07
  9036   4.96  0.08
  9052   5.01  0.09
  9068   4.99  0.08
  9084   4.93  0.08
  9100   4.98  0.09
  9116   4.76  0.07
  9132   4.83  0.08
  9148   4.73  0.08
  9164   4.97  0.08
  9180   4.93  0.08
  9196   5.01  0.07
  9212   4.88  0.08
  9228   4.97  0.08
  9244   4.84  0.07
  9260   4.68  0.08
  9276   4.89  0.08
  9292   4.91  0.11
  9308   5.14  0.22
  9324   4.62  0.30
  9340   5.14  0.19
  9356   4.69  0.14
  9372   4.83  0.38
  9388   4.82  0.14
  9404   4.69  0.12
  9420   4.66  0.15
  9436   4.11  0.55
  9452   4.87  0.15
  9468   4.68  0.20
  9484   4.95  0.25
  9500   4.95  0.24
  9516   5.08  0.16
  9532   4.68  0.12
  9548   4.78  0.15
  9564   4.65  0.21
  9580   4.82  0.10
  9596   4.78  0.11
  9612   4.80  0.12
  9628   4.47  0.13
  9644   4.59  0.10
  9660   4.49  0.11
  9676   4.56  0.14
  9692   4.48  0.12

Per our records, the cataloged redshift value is 0.00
